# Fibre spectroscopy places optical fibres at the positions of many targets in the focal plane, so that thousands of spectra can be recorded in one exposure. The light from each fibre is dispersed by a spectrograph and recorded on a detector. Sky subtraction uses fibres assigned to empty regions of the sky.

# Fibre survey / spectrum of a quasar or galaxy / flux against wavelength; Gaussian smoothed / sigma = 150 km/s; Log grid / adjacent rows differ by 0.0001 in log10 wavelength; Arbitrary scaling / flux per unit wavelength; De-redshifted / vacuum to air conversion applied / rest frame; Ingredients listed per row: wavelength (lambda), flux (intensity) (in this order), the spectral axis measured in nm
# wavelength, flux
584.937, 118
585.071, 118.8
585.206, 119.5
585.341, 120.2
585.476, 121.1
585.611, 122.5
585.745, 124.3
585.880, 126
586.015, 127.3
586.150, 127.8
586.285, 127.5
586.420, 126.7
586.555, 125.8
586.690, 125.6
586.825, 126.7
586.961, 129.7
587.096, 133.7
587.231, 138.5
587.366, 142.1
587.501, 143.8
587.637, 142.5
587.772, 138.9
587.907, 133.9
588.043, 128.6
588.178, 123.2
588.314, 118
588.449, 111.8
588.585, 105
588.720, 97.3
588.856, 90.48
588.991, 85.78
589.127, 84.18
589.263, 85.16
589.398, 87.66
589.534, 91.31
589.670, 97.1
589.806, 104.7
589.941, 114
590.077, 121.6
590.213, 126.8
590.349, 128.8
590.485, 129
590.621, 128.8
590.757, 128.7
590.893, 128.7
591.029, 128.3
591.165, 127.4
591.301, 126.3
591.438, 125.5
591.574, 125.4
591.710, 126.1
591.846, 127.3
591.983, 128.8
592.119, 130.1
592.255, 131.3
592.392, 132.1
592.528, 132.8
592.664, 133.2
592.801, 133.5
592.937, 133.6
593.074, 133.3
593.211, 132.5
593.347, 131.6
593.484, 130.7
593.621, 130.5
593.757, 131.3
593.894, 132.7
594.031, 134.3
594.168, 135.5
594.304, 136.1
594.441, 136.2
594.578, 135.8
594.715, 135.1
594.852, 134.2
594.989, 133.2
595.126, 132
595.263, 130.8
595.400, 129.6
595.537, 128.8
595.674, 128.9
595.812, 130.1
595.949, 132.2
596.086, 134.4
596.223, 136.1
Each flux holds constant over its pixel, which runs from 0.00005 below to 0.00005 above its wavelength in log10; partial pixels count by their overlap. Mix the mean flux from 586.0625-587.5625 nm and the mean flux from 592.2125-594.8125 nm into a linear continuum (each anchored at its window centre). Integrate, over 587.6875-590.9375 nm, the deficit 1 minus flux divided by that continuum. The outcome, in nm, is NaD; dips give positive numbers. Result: 0.49 nm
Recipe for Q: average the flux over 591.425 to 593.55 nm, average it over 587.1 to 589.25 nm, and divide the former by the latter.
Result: 1.10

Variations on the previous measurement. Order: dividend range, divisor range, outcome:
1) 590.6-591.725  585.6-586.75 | 1.01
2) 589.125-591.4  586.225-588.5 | 0.88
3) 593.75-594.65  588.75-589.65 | 1.53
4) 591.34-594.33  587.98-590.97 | 1.19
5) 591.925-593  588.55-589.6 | 1.46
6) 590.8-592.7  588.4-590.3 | 1.28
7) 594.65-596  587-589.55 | 1.14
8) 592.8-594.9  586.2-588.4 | 1.02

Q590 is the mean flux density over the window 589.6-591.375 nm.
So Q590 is 122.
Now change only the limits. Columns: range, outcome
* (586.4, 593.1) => 122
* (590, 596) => 131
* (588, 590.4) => 105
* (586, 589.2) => 122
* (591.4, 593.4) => 131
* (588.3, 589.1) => 99.4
